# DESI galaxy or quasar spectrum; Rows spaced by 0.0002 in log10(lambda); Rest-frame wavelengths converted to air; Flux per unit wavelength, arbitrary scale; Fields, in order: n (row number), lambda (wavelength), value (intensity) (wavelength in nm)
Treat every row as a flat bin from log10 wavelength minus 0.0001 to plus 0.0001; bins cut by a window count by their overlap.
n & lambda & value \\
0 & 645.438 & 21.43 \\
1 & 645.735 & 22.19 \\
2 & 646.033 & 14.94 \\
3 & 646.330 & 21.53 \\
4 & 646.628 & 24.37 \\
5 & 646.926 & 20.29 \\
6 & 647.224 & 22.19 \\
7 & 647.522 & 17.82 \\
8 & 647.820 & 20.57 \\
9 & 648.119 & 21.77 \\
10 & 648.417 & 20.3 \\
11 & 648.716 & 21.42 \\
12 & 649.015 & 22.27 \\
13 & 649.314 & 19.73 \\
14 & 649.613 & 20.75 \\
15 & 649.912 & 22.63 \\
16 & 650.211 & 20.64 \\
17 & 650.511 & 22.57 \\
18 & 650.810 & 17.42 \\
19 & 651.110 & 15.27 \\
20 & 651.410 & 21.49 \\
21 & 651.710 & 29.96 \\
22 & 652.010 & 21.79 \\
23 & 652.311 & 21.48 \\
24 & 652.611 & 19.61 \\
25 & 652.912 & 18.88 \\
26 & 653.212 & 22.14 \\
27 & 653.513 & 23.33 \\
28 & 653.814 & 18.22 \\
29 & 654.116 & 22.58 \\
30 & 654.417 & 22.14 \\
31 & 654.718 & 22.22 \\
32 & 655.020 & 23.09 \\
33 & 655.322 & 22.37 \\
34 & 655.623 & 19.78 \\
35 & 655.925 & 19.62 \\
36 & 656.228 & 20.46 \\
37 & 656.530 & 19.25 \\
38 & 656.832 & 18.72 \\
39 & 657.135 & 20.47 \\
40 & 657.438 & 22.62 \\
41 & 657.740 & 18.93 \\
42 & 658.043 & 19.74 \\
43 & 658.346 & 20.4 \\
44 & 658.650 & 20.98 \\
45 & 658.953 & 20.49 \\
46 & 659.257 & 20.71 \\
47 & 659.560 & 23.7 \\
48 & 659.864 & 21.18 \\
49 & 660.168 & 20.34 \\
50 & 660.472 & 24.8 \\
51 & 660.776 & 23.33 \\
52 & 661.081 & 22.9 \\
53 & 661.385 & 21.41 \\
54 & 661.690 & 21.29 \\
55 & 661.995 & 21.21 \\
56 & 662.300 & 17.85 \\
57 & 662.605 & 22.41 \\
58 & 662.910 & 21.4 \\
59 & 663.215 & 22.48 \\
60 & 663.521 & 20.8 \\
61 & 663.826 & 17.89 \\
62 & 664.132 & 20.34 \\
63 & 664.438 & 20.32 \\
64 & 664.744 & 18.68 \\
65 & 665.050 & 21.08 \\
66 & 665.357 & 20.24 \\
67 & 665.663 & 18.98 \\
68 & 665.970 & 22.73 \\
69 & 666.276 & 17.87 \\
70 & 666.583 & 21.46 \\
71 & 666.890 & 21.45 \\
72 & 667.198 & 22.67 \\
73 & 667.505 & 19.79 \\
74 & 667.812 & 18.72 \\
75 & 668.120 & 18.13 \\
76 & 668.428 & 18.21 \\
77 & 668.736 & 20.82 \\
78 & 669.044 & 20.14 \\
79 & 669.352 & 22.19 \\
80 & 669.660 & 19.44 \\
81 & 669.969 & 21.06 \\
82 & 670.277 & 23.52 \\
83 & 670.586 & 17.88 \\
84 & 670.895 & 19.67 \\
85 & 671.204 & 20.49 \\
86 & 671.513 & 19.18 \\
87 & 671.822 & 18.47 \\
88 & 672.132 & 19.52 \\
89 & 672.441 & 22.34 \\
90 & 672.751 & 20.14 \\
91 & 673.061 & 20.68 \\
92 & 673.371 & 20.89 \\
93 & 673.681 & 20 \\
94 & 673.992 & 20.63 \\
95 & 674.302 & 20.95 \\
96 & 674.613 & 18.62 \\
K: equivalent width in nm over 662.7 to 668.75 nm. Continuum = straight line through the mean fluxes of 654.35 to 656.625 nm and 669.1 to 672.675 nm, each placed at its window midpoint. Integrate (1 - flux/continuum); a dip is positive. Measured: 0.11 nm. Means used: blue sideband 21.1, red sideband 20.3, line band 20.2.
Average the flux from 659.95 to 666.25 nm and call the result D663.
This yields 21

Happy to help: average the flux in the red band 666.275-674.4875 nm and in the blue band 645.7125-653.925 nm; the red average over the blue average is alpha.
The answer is 1.0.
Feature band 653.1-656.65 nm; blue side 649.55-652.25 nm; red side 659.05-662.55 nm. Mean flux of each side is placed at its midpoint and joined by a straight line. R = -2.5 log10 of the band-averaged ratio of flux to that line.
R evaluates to 0.01 mag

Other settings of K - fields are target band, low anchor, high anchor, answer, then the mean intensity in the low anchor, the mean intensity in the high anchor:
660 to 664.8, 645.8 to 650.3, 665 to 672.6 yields -0.17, 20.8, 20.2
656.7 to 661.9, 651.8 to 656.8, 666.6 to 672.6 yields -0.12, 21.1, 20.2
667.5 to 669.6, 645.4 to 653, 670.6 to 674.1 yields 0.05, 20.9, 20.1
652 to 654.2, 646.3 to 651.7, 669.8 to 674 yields -0.01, 20.9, 20.3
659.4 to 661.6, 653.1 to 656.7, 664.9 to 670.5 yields -0.17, 21.2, 20.4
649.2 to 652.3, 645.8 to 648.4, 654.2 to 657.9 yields -0.09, 20.5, 20.8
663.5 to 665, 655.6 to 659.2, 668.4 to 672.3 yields 0.04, 20.1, 20.1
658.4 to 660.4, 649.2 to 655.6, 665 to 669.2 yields -0.06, 21.3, 20.1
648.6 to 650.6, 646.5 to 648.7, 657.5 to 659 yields -0.05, 21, 20.2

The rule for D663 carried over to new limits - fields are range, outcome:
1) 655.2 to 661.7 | 21.1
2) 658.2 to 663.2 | 21.6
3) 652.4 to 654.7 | 21.1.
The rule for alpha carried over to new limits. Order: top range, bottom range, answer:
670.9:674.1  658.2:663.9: 0.94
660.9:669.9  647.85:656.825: 0.97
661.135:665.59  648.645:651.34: 1.01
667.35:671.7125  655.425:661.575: 0.95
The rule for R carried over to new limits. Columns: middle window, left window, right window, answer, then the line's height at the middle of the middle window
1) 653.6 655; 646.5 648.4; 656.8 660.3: -0.03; 20.9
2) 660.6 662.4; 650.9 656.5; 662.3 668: -0.04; 20.7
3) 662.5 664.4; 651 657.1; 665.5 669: -0.02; 20.4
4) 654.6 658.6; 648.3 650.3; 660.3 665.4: 0.03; 21.1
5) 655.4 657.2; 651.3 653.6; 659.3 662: 0.13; 22.3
